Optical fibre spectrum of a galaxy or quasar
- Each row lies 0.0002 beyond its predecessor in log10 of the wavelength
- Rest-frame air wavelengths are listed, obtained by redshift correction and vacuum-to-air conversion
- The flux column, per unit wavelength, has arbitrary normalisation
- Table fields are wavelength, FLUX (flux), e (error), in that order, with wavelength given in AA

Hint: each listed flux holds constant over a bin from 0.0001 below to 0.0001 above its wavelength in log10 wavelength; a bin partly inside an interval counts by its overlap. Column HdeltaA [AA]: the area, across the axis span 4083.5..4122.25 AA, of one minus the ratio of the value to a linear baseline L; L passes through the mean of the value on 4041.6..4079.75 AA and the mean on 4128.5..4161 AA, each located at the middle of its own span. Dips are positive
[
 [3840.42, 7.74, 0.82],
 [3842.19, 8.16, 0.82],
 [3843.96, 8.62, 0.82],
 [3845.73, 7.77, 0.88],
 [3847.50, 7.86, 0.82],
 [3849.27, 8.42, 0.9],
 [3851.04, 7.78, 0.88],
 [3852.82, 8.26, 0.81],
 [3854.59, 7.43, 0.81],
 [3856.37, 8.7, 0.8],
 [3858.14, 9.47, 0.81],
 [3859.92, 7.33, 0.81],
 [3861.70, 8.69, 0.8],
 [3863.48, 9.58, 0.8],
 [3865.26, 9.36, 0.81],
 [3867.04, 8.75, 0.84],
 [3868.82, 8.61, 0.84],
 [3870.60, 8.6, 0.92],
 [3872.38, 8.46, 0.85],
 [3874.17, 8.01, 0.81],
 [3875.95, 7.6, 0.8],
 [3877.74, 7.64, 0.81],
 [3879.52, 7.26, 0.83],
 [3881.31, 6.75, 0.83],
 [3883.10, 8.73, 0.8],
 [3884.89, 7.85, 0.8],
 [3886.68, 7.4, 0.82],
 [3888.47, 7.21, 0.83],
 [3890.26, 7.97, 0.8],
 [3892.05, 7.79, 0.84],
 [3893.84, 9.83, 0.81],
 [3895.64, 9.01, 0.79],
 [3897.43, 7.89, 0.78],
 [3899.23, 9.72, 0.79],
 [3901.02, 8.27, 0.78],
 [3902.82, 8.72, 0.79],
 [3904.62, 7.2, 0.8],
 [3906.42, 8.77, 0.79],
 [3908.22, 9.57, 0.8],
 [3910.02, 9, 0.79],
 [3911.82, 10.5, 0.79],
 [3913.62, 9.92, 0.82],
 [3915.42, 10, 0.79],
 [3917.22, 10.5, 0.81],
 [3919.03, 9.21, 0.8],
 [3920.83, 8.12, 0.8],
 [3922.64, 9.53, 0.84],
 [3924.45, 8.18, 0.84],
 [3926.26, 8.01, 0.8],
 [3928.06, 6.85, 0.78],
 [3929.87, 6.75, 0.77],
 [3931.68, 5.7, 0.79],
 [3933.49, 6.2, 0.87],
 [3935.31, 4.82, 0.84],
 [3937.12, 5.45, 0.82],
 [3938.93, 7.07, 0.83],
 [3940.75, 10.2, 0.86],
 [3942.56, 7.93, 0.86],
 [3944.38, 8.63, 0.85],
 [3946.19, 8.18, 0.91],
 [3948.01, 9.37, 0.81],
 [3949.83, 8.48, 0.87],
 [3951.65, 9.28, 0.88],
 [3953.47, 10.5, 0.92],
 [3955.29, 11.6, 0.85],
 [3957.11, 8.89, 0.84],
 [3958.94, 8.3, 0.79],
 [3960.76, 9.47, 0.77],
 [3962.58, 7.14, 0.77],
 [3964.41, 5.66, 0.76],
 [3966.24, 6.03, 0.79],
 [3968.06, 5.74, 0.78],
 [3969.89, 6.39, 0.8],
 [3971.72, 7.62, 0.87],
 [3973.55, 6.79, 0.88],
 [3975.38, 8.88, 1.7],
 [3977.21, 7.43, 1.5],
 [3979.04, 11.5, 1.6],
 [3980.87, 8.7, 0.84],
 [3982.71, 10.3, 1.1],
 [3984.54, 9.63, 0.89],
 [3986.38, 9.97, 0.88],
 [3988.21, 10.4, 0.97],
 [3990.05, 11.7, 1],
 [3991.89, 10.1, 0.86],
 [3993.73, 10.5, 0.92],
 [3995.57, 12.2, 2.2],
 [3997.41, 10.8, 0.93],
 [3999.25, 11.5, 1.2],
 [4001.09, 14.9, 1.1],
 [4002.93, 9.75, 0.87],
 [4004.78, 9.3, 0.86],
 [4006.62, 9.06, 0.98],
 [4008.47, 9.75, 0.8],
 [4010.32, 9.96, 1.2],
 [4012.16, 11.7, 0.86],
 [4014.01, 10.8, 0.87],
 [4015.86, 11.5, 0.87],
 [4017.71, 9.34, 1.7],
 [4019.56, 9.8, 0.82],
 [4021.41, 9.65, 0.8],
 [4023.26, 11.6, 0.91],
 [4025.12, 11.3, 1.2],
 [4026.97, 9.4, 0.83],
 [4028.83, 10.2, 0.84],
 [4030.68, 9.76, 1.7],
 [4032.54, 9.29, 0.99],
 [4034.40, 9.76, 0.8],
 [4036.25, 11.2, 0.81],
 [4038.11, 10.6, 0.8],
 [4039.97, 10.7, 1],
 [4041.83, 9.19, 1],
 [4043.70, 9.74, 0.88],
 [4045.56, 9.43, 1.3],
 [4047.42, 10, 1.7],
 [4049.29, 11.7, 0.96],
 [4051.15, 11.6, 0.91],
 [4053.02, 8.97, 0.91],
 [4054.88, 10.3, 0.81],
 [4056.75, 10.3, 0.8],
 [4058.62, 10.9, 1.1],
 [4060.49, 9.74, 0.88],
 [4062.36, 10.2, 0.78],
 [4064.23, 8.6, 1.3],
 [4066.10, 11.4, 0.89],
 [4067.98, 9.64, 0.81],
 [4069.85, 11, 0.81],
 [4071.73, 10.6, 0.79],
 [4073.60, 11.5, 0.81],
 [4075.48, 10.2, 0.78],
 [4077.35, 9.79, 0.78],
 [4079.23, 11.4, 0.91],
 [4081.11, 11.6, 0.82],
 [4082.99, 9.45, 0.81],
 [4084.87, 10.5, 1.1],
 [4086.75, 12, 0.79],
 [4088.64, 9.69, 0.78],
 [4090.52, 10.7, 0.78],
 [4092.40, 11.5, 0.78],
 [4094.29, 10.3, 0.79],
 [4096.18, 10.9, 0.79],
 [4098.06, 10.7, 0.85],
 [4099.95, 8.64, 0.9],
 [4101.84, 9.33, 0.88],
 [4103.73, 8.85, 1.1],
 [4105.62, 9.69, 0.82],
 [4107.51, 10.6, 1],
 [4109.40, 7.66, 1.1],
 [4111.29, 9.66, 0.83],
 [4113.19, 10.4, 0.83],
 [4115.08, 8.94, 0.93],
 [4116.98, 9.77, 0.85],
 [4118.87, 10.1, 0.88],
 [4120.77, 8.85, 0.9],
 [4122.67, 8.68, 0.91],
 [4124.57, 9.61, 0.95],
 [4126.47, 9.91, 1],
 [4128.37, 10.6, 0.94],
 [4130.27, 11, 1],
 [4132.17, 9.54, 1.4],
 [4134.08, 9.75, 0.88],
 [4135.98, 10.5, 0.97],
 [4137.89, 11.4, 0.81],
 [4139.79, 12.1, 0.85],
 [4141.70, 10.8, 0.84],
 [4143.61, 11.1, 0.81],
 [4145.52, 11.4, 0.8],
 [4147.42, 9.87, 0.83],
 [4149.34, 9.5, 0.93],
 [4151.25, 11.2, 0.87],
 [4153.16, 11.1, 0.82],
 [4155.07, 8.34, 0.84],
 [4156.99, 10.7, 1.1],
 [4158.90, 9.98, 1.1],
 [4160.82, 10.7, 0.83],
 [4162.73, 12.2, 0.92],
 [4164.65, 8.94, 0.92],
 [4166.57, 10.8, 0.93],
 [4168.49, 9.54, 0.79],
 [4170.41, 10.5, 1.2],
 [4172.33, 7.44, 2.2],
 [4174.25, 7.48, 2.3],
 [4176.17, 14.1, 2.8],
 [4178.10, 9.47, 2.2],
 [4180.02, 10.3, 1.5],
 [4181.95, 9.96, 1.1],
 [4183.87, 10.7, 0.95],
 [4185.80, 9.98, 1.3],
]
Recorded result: 1.9 AA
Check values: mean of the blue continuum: 10.3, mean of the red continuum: 10.5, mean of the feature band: 9.91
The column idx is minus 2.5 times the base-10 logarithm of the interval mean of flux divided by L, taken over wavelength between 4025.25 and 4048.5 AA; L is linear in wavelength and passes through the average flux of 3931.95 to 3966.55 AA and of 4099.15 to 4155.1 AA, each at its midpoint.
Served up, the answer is -0.11 mag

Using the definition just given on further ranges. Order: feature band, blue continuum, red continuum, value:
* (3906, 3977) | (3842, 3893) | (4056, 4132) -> 0.077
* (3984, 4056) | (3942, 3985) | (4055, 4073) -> -0.108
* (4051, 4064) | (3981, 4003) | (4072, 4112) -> 0.038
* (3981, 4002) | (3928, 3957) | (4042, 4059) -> -0.214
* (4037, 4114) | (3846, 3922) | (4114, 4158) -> -0.047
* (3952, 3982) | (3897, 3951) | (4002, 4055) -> 0.109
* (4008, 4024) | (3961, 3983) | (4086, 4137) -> -0.242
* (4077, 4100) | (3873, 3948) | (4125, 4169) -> -0.078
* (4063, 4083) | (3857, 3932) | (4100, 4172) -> -0.094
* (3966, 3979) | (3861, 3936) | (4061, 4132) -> 0.219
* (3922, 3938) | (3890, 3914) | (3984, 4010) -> 0.352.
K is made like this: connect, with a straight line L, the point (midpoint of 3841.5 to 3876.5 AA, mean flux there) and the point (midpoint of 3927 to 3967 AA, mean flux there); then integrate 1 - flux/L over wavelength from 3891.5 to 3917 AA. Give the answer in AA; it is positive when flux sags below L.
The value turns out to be -3.0 AA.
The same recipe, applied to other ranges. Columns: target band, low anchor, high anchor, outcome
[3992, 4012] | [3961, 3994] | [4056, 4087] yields -3.8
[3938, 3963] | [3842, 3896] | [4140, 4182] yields -0.5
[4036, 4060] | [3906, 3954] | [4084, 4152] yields -2.1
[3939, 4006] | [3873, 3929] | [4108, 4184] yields -2.1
